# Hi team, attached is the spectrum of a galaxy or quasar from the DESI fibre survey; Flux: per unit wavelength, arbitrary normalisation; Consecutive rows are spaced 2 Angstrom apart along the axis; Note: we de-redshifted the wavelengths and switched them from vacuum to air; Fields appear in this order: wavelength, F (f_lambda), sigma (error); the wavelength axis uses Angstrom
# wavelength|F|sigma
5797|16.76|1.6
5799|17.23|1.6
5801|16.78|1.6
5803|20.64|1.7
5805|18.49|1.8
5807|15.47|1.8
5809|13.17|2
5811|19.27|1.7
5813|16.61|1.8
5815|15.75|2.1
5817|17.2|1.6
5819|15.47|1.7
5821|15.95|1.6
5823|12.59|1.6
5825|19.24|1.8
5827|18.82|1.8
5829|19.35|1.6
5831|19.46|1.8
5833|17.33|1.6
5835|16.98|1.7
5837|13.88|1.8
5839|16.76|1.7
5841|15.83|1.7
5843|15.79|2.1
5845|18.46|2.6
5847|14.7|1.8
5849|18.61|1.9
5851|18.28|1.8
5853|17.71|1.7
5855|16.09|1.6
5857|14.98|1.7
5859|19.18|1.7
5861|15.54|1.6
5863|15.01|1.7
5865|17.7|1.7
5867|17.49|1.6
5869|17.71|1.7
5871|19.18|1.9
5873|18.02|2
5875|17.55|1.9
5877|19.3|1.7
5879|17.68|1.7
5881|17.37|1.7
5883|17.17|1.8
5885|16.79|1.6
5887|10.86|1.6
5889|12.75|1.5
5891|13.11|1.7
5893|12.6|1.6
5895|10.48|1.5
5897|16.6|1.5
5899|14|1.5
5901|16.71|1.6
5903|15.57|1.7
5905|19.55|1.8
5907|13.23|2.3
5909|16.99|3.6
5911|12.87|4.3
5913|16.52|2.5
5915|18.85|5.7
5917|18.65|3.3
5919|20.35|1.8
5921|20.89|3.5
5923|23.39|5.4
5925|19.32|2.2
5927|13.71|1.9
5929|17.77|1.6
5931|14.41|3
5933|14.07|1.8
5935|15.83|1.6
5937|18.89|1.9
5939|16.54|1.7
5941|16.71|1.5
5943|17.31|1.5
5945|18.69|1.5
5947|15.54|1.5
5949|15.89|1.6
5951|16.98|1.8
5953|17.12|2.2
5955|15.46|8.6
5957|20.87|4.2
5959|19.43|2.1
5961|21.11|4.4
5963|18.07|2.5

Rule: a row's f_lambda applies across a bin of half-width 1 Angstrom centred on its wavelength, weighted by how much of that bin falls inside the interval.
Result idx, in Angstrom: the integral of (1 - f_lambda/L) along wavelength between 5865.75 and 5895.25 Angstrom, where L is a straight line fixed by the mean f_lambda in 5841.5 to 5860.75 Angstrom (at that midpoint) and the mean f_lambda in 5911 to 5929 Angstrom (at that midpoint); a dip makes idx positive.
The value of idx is 2.7 Angstrom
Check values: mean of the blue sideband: 17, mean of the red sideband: 18.6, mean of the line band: 16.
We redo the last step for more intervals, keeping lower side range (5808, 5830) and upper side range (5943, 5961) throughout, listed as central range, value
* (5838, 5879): -0.6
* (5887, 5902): 3.2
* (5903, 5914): 1.0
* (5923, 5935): 0.7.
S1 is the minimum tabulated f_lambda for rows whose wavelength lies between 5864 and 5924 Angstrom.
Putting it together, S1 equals 10.48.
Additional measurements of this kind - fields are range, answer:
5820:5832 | 12.59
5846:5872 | 14.7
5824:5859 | 13.88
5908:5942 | 12.87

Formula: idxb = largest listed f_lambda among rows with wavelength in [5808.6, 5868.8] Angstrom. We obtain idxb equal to 19.46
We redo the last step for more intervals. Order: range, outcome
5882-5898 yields 17.17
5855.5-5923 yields 23.39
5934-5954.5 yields 18.89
